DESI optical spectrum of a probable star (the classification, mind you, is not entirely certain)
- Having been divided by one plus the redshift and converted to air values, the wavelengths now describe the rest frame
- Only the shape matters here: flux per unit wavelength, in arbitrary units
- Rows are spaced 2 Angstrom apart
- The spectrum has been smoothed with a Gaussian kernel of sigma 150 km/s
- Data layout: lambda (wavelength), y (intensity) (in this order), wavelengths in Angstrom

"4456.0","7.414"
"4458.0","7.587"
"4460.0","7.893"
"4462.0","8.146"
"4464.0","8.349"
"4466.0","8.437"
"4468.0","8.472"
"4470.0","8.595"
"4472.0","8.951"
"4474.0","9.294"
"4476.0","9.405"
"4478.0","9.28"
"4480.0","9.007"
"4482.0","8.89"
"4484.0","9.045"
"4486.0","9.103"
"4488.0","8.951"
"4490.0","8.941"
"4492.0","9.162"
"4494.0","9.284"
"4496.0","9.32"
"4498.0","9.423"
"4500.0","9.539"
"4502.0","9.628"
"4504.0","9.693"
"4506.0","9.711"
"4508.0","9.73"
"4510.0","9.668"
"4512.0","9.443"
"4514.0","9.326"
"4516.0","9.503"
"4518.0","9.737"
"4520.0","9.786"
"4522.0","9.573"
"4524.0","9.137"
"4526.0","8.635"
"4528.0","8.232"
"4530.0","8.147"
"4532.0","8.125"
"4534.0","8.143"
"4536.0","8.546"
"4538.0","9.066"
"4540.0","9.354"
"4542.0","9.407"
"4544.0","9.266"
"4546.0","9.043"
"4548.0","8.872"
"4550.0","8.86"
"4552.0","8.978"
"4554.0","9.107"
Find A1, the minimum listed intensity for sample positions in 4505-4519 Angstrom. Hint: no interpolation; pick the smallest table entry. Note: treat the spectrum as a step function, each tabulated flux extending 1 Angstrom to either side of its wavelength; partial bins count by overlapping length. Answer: 9.326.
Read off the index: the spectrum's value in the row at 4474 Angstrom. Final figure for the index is 9.294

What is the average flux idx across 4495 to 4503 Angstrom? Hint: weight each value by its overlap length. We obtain 9.48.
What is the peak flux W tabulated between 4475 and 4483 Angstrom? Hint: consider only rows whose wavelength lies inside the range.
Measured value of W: 9.405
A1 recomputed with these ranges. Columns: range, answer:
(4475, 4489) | 8.89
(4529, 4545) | 8.125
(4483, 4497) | 8.941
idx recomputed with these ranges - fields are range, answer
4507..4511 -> 9.7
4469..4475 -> 8.95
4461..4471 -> 8.4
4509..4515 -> 9.48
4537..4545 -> 9.27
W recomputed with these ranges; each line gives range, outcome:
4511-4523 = 9.786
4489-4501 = 9.539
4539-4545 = 9.407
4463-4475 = 9.294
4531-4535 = 8.143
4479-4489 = 9.103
